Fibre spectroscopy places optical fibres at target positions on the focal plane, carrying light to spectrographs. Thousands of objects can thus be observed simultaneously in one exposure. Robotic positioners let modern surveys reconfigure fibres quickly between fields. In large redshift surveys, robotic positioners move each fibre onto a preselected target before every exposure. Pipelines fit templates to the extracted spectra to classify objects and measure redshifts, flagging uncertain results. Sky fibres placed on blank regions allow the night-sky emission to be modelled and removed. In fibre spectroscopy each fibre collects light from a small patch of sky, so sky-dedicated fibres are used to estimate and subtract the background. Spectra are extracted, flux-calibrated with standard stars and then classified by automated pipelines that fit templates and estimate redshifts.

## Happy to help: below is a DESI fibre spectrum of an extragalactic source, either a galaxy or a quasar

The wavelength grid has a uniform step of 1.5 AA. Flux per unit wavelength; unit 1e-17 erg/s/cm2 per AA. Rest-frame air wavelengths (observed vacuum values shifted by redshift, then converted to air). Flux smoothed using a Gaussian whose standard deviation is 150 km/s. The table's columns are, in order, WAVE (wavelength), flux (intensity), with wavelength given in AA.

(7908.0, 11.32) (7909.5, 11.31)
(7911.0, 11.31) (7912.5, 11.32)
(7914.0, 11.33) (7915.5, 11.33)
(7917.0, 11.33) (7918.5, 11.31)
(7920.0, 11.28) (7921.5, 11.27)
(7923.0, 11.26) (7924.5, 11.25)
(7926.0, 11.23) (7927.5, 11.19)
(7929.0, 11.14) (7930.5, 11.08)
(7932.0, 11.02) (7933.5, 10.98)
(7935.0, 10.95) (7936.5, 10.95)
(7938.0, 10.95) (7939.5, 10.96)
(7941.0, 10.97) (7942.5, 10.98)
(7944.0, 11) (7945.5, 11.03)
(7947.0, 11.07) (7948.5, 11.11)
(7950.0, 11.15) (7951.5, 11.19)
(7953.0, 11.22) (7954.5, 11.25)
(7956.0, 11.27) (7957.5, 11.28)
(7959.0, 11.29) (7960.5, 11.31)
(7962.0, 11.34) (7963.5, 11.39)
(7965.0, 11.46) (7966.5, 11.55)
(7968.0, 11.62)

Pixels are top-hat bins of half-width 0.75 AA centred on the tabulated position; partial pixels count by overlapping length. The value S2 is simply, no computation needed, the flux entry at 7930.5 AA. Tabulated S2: 11.08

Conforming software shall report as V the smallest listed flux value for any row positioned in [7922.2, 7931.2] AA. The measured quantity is 11.08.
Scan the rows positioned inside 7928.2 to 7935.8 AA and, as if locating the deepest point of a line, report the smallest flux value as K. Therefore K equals 10.95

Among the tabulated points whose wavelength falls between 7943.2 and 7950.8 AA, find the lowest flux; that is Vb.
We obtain 11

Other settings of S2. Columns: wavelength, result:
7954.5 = 11.25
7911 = 11.31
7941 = 10.97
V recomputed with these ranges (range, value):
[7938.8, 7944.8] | 10.96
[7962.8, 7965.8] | 11.39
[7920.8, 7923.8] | 11.26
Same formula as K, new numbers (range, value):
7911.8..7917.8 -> 11.32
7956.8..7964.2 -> 11.28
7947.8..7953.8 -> 11.11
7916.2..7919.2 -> 11.31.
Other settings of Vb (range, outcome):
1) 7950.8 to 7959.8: 11.19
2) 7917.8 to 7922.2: 11.27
